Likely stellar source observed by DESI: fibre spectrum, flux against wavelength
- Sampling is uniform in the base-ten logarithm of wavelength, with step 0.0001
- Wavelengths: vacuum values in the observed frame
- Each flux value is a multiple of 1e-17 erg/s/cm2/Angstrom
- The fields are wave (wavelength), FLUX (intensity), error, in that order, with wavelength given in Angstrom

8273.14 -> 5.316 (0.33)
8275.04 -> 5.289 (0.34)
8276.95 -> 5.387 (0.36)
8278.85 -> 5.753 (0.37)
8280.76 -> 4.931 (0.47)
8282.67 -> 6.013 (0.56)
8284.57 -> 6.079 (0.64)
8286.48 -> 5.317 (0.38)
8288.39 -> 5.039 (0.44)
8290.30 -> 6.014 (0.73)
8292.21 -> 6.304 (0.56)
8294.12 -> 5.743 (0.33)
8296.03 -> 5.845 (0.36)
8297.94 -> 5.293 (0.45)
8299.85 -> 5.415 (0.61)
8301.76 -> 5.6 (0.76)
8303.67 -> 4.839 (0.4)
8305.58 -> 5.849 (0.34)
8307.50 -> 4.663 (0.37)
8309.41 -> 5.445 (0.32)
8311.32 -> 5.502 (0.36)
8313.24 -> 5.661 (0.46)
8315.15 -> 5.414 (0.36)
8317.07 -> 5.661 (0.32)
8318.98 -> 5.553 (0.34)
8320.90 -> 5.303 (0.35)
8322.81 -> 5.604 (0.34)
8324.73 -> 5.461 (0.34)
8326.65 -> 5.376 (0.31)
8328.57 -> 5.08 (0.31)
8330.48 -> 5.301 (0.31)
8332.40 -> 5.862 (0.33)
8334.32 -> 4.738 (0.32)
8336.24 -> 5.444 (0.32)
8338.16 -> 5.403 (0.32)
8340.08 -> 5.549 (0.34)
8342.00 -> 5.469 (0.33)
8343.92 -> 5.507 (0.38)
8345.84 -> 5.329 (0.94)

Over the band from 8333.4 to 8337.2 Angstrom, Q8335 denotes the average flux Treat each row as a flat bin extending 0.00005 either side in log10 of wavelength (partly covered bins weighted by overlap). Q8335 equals 5.09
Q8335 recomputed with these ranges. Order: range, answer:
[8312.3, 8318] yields 5.58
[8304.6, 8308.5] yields 5.25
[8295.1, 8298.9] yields 5.57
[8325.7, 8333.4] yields 5.4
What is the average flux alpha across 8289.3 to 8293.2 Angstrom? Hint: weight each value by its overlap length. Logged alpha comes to 6.14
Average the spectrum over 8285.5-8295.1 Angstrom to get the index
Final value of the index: 5.68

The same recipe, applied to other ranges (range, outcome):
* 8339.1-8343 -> 5.51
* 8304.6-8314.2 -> 5.42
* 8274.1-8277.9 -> 5.34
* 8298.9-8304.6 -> 5.29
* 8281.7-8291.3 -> 5.69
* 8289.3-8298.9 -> 5.84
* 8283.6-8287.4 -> 5.71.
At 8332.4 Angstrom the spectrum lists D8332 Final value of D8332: 5.862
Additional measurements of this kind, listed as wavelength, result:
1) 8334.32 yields 4.738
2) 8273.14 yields 5.316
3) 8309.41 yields 5.445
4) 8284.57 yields 6.079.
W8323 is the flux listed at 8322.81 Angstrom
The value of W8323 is 5.604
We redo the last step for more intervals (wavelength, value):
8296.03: 5.845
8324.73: 5.461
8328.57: 5.08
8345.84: 5.329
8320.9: 5.303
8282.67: 6.013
